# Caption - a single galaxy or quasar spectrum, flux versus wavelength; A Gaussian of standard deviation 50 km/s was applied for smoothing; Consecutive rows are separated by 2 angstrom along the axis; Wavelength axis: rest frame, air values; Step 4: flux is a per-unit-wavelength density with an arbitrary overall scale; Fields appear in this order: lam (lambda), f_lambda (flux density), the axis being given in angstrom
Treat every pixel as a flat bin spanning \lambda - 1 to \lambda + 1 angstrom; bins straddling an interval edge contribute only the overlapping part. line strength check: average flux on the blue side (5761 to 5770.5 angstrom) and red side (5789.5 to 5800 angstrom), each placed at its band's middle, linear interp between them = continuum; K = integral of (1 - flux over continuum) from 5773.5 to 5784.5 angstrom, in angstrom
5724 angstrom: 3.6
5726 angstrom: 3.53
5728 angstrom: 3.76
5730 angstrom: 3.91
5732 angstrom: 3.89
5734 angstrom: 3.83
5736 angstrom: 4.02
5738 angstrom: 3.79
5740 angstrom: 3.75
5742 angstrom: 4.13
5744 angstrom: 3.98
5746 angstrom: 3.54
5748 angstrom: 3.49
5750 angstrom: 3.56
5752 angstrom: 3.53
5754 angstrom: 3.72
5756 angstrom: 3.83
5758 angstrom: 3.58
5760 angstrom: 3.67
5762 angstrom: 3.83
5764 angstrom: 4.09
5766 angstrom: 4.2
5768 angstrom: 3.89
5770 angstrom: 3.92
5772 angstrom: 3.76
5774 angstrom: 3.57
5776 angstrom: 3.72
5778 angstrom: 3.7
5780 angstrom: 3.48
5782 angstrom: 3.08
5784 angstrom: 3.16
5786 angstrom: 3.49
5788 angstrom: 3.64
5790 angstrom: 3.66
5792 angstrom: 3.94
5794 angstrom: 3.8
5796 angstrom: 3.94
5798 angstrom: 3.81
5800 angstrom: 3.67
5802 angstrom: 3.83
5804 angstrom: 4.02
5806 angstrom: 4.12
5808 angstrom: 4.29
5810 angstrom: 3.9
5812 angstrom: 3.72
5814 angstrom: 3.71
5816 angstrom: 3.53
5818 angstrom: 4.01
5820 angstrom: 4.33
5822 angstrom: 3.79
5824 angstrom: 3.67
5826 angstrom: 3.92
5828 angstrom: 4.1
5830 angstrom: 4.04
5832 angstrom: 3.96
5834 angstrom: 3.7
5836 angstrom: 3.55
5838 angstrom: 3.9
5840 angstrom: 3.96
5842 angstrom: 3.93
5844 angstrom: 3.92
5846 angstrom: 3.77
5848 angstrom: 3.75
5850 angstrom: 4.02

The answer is 1.3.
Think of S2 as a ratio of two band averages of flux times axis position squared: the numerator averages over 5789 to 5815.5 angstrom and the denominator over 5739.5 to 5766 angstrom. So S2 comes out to 1.0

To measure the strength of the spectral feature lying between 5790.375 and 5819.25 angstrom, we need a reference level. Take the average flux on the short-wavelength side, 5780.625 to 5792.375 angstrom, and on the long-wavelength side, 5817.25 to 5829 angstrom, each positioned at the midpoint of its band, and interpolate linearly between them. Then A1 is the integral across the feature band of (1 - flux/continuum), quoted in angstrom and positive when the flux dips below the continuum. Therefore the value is -1.2 angstrom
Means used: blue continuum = 3.47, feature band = 3.88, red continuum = 3.97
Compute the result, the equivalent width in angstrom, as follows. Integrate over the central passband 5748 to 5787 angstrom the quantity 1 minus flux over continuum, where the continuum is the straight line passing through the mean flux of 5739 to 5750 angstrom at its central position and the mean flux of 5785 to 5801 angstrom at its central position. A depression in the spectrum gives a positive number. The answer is 0.9 angstrom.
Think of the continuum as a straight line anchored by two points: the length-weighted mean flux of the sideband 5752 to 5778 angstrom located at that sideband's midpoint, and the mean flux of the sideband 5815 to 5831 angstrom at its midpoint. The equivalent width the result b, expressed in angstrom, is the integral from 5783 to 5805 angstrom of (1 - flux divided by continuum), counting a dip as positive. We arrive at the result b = 0.8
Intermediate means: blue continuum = 3.8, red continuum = 3.92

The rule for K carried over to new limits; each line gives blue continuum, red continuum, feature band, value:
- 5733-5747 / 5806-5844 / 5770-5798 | 1.81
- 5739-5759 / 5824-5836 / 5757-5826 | 0.40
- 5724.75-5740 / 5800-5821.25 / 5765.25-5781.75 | 0.56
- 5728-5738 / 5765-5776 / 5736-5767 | 0.66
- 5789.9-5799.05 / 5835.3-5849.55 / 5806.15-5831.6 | -0.55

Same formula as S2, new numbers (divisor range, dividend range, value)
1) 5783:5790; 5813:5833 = 1.14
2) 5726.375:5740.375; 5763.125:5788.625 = 0.97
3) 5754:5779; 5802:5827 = 1.04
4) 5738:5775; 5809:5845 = 1.05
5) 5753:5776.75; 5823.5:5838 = 1.03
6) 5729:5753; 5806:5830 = 1.06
